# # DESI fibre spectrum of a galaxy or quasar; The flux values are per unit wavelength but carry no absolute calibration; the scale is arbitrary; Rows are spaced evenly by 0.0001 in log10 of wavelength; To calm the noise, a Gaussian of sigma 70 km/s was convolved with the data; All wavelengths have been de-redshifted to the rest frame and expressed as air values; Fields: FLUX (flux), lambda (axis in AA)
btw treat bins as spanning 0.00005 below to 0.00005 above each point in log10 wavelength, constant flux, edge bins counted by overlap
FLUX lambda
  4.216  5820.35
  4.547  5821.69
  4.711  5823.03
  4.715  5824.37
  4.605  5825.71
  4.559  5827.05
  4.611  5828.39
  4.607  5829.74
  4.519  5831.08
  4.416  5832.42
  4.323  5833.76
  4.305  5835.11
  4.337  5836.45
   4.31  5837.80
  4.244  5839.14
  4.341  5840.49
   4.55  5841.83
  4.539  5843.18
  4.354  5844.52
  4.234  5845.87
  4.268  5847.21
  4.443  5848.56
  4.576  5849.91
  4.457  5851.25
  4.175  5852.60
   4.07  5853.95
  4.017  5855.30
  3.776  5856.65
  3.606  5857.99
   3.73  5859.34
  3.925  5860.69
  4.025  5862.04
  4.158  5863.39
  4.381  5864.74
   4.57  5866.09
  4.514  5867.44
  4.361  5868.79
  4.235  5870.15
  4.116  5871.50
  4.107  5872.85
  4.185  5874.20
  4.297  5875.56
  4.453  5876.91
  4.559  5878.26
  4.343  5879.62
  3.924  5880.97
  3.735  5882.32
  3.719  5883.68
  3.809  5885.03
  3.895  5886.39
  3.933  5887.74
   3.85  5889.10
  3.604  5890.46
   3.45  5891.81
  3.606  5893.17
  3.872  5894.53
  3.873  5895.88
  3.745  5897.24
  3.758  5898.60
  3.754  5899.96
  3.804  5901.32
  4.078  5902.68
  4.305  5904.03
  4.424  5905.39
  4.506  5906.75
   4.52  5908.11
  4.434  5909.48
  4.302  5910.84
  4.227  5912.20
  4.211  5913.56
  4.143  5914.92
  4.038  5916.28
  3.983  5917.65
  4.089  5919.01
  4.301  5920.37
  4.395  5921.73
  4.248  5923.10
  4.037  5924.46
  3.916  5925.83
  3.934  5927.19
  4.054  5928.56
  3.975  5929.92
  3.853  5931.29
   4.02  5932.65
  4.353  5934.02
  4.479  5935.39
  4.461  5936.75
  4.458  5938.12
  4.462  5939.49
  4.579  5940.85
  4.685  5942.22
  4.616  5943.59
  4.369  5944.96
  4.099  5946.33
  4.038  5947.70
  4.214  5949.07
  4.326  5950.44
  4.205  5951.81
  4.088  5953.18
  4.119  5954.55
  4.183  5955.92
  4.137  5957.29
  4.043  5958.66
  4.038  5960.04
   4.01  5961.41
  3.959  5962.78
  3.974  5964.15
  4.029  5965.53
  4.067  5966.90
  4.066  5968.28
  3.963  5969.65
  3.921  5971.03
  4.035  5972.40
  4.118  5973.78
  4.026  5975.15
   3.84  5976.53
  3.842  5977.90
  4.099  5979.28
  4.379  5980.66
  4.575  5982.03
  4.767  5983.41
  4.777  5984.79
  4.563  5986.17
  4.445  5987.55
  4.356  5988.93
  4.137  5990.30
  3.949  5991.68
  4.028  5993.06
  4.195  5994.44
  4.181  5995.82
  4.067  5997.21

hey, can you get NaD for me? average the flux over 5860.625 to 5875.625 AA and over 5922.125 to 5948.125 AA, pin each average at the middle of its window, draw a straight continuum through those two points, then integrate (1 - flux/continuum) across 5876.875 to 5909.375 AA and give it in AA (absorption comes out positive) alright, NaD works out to 2.1 AA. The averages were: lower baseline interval 4.25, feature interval 3.98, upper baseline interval 4.25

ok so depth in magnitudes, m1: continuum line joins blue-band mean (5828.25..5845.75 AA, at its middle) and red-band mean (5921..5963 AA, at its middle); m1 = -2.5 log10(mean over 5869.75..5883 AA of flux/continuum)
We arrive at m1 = 0.03 mag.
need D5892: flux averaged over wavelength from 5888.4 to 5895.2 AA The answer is 3.67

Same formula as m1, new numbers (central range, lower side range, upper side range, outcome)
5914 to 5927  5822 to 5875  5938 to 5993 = 0.03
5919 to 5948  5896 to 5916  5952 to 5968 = -0.04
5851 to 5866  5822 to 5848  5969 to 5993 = 0.10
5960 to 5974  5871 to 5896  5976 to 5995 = 0.06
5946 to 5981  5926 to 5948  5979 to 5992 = 0.08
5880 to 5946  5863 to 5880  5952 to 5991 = 0.04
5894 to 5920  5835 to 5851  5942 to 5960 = 0.04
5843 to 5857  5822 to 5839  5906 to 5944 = 0.04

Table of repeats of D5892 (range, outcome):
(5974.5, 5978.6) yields 3.9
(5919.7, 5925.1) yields 4.25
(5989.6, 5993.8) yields 4.05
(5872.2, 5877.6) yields 4.26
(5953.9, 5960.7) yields 4.1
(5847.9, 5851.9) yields 4.5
